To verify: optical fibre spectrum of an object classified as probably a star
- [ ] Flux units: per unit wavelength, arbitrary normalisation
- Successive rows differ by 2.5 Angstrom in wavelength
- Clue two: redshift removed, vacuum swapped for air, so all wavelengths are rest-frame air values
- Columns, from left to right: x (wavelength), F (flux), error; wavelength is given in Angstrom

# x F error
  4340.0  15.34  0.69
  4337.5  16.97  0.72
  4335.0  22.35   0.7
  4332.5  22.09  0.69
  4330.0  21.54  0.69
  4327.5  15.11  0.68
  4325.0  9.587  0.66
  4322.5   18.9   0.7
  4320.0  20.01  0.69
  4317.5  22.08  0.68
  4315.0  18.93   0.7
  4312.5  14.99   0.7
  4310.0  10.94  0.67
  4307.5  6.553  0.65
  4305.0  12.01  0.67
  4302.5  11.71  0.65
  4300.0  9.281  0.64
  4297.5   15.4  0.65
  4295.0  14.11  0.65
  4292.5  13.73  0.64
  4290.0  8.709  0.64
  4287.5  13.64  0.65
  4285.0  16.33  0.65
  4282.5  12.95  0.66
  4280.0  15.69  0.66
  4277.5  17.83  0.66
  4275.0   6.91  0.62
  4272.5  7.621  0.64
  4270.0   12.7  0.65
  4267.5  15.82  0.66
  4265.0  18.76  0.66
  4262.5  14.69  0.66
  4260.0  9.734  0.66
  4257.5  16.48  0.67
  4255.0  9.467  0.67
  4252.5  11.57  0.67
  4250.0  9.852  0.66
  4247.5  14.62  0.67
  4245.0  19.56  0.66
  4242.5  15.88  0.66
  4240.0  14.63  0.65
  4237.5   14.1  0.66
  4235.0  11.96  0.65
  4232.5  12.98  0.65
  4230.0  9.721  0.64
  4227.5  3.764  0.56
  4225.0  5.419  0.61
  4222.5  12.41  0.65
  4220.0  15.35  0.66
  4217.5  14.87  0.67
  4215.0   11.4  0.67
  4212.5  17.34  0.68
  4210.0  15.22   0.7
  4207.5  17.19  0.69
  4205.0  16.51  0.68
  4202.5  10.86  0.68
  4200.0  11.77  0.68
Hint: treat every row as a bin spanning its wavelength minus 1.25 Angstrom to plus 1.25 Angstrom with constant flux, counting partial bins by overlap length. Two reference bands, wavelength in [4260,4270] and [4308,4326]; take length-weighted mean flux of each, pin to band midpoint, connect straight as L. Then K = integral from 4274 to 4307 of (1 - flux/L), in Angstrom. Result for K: 5.9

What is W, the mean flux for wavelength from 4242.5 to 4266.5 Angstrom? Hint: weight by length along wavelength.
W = 14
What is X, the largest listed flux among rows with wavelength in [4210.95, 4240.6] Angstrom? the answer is 17.34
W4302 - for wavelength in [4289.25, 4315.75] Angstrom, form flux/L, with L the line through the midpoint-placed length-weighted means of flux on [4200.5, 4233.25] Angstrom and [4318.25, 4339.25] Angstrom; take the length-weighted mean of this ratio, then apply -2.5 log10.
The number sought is 0.35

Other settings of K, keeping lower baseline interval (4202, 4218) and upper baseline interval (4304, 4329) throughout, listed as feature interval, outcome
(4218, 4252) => 5.90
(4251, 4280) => 3.90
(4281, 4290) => 0.85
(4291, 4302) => 1.51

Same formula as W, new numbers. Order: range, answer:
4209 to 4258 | 12.8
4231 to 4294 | 13.4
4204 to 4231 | 12.6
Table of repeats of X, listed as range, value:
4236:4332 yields 22.08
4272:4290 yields 17.83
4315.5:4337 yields 22.35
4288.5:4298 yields 15.4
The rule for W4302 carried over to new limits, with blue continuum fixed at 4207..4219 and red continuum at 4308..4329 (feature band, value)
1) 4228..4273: 0.163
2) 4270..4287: 0.211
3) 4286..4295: 0.259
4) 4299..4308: 0.483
